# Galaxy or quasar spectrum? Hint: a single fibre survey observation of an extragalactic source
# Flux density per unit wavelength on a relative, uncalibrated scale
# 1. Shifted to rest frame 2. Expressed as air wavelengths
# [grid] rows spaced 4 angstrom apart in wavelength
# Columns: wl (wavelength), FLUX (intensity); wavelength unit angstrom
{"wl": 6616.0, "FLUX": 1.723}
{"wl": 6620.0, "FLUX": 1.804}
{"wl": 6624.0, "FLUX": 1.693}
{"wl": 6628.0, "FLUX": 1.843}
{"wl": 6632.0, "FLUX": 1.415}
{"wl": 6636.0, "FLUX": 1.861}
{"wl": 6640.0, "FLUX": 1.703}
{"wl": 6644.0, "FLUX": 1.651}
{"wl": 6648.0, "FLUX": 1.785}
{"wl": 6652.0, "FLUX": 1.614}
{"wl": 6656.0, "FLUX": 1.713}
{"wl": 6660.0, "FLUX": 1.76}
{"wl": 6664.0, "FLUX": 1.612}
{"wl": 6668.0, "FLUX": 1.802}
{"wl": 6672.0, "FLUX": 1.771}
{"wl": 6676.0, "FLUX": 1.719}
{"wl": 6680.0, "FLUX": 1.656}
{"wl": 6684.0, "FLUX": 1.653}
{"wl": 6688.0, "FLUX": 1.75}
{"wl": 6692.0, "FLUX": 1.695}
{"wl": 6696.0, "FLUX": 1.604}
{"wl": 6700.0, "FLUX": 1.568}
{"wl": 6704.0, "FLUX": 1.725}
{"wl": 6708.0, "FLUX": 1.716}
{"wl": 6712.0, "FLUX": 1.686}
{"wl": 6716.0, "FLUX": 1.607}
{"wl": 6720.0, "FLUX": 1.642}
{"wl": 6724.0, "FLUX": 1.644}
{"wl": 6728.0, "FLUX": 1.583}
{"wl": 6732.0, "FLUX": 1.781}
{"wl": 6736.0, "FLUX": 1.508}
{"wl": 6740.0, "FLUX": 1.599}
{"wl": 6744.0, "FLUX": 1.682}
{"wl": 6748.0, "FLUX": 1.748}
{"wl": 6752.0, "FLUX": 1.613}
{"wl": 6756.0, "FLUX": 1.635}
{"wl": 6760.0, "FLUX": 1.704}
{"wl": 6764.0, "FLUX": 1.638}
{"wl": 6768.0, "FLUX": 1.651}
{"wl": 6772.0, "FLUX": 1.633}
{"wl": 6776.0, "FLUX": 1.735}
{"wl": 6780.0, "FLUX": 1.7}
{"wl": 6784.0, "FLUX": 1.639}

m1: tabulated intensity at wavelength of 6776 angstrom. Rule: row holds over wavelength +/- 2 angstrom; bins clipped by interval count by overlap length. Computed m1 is 1.735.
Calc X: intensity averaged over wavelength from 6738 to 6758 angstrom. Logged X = 1.66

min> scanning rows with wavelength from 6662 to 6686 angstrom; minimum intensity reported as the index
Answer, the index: 1.612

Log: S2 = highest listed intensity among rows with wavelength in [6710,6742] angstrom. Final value 1.781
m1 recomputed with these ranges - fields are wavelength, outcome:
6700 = 1.568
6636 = 1.861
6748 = 1.748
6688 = 1.75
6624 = 1.693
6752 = 1.613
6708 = 1.716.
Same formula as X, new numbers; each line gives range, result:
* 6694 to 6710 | 1.65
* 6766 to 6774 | 1.64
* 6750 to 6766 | 1.65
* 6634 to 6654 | 1.72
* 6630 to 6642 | 1.66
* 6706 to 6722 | 1.66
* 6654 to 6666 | 1.7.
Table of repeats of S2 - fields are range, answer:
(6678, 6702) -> 1.75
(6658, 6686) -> 1.802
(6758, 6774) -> 1.704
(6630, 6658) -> 1.861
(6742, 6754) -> 1.748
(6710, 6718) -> 1.686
